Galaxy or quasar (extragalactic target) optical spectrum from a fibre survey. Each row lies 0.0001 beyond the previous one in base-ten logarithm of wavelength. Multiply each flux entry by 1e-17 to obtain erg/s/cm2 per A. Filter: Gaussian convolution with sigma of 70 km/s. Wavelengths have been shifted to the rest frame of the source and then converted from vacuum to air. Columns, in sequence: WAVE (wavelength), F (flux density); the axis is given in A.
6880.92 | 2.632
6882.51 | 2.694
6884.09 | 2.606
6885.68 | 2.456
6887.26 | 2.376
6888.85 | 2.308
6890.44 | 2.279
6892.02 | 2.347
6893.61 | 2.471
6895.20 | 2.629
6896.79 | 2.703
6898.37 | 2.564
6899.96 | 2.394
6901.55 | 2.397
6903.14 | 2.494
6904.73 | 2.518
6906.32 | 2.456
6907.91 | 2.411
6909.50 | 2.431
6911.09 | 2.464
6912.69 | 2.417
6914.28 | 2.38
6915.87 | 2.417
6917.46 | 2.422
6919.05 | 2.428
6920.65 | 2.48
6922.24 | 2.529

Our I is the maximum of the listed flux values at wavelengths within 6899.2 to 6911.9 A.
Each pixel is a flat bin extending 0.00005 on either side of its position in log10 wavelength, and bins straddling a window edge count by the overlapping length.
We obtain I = 2.518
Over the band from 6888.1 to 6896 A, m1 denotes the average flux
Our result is 2.41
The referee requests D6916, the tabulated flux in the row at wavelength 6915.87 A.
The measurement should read 2.417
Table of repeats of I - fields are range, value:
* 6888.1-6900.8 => 2.703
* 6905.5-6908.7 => 2.456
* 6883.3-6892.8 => 2.606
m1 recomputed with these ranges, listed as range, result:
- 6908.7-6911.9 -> 2.44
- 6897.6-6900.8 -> 2.48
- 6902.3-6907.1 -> 2.49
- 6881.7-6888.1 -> 2.53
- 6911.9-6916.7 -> 2.41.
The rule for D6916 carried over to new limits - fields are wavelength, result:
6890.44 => 2.279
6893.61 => 2.471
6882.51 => 2.694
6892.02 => 2.347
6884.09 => 2.606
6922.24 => 2.529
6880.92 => 2.632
